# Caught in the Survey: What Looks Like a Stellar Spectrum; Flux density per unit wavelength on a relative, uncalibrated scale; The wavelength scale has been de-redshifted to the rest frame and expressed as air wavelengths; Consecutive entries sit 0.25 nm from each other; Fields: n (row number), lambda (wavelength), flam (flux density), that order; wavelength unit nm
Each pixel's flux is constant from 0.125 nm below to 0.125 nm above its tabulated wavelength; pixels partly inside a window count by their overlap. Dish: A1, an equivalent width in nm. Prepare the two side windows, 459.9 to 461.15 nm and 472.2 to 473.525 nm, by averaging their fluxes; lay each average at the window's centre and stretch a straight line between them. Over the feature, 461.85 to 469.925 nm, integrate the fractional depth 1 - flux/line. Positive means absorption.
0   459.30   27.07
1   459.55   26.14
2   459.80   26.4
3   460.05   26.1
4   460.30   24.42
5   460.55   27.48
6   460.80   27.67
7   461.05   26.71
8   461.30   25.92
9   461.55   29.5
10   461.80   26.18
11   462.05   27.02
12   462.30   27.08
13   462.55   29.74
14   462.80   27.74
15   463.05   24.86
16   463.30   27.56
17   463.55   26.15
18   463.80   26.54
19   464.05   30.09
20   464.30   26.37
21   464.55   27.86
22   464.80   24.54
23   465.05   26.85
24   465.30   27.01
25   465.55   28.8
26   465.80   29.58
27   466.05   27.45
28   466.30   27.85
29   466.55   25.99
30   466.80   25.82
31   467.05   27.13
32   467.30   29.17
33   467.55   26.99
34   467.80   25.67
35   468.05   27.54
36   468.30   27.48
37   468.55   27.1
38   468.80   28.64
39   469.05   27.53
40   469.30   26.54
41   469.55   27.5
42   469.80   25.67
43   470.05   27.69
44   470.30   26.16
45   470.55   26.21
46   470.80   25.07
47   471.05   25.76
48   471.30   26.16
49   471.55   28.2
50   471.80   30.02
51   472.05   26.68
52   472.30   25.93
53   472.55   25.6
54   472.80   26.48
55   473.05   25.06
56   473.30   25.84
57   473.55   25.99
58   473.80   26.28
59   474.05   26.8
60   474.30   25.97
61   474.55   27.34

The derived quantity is -0.33 nm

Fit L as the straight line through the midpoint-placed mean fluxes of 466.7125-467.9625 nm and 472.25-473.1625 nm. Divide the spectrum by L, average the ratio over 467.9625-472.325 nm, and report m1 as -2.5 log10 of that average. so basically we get -0.027 mag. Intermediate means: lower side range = 27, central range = 27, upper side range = 25.8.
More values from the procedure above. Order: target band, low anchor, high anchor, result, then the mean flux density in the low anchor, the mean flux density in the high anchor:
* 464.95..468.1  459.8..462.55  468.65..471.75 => -0.02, 26.9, 26.8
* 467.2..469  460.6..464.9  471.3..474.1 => -0.03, 27.2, 26.6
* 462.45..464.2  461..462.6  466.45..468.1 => -0.01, 27.4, 26.9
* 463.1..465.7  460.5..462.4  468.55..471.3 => -0.01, 27.2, 26.7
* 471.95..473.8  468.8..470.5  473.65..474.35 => 0.02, 27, 26.4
